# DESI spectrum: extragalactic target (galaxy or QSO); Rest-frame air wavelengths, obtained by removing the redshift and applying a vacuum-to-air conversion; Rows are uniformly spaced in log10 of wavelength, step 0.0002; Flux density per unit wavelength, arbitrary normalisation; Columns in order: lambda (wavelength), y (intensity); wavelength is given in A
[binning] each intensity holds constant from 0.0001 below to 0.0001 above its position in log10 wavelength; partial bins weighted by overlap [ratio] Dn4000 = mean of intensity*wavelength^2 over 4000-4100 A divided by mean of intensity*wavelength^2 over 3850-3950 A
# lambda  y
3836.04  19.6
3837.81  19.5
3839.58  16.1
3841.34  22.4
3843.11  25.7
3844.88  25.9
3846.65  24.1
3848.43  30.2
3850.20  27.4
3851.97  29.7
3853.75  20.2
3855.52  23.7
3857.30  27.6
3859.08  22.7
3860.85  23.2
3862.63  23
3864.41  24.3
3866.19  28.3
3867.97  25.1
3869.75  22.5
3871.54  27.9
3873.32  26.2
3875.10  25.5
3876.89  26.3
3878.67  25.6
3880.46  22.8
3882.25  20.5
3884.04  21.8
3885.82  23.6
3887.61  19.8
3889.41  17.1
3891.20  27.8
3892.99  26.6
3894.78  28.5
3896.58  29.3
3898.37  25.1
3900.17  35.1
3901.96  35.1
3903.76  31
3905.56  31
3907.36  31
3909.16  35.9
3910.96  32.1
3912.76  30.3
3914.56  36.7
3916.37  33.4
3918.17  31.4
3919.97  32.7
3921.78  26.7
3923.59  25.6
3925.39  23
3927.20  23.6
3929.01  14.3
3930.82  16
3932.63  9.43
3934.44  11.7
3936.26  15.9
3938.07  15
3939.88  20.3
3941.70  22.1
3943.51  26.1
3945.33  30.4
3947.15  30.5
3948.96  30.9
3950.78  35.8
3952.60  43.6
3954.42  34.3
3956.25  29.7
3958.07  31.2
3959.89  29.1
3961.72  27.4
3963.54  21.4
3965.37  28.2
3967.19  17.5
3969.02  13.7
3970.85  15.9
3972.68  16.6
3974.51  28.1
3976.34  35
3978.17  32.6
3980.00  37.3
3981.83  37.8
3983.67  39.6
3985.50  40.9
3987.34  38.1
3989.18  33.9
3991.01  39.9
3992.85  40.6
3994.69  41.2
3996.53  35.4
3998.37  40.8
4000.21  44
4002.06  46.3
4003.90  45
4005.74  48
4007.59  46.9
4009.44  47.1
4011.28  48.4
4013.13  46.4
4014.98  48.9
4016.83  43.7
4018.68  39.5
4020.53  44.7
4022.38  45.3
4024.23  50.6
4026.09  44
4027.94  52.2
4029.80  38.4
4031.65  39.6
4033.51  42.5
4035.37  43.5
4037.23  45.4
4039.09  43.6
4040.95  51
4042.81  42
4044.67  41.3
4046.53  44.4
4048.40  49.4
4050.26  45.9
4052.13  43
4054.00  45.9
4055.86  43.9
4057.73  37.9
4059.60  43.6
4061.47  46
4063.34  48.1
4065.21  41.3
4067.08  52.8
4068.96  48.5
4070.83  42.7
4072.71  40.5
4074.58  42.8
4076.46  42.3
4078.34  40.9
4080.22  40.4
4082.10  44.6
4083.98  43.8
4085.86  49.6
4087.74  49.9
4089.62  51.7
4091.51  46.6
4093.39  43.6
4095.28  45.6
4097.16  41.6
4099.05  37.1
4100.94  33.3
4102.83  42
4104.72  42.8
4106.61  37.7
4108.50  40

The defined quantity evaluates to 1.90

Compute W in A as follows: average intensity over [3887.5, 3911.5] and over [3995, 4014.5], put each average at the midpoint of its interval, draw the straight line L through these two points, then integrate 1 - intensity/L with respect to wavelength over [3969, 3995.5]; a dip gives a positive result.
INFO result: 5.3 A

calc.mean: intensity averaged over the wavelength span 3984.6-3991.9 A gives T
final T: 38.2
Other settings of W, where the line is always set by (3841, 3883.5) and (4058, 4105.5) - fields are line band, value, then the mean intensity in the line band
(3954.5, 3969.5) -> 3.6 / 25.6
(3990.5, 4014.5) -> -4.4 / 44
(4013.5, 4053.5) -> -5.0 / 44.7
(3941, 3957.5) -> 0.5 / 31.6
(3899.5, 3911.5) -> -1.8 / 33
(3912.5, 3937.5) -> 5.7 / 23.3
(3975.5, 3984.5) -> -0.3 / 36.4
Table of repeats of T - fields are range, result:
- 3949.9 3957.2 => 35.8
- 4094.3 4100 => 41.4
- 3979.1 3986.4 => 38.9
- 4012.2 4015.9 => 47.6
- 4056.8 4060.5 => 40.7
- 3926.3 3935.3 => 15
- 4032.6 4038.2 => 43.8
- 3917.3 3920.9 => 32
